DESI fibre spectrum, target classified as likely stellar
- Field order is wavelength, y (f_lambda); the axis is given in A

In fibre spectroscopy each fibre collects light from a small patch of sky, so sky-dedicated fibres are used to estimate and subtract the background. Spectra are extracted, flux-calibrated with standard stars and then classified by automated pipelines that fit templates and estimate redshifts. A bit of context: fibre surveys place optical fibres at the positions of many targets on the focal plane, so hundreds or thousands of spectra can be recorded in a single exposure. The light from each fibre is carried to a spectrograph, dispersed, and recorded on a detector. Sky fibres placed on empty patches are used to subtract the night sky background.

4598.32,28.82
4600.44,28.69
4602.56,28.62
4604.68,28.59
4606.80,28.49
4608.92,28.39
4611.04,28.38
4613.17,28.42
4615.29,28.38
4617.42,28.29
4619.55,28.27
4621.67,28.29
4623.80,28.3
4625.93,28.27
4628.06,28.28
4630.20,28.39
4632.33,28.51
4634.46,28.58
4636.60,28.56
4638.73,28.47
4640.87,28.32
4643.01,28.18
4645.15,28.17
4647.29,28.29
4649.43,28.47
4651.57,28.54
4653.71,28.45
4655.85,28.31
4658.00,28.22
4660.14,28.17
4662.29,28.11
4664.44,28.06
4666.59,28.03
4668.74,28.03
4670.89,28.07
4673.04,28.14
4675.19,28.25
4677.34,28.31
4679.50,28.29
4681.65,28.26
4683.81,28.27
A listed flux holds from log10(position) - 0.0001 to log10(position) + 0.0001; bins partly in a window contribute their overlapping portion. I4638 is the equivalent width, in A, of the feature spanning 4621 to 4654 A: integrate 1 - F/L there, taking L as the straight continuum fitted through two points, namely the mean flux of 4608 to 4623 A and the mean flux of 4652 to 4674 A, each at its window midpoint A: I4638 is -0.13 A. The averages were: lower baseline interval 28.3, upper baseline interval 28.2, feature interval 28.4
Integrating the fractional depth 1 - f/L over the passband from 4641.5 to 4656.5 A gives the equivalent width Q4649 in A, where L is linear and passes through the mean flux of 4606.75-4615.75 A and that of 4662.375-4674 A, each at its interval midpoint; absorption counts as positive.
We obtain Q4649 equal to -0.1 A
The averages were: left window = 28.4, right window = 28.1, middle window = 28.4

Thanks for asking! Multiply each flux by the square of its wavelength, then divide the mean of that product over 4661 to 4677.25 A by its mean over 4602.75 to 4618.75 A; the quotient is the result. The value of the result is 1.01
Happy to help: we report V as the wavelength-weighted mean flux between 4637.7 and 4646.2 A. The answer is 28.3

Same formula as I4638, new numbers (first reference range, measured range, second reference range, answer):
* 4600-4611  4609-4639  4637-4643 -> 0.1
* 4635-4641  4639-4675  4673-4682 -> 0.2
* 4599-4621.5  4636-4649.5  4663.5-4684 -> 0.0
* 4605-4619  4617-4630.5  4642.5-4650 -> 0.0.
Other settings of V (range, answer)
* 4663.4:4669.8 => 28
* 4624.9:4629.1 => 28.3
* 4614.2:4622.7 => 28.3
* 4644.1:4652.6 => 28.4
